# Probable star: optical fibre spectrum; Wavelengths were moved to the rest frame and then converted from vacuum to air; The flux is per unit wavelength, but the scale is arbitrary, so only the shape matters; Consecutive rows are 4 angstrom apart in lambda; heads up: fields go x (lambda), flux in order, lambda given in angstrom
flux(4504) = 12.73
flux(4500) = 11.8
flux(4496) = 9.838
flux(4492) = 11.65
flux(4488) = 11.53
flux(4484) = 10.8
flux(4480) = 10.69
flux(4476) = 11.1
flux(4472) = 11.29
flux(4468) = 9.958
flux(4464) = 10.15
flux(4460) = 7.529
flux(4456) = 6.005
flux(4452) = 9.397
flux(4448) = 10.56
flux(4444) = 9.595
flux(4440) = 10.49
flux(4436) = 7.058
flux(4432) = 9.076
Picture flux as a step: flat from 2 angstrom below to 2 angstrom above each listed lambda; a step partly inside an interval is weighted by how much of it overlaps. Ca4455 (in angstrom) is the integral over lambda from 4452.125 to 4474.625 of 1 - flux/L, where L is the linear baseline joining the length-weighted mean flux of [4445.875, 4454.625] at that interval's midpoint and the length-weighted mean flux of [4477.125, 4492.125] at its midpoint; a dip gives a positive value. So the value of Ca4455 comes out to 2.6 angstrom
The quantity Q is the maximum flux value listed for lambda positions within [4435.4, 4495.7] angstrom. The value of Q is 11.65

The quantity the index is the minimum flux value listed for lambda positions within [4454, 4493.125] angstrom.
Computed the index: 6.005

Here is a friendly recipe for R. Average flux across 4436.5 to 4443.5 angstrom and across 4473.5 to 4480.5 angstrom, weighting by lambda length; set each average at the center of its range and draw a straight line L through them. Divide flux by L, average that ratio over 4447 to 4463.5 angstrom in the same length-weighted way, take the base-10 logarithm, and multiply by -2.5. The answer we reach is 0.202 mag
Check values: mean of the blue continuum 9.56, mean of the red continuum 11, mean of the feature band 8.4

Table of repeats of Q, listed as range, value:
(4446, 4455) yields 10.56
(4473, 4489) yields 11.53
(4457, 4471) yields 10.15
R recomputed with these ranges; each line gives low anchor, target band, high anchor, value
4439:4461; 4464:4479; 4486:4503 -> -0.07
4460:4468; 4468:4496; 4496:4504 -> -0.05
